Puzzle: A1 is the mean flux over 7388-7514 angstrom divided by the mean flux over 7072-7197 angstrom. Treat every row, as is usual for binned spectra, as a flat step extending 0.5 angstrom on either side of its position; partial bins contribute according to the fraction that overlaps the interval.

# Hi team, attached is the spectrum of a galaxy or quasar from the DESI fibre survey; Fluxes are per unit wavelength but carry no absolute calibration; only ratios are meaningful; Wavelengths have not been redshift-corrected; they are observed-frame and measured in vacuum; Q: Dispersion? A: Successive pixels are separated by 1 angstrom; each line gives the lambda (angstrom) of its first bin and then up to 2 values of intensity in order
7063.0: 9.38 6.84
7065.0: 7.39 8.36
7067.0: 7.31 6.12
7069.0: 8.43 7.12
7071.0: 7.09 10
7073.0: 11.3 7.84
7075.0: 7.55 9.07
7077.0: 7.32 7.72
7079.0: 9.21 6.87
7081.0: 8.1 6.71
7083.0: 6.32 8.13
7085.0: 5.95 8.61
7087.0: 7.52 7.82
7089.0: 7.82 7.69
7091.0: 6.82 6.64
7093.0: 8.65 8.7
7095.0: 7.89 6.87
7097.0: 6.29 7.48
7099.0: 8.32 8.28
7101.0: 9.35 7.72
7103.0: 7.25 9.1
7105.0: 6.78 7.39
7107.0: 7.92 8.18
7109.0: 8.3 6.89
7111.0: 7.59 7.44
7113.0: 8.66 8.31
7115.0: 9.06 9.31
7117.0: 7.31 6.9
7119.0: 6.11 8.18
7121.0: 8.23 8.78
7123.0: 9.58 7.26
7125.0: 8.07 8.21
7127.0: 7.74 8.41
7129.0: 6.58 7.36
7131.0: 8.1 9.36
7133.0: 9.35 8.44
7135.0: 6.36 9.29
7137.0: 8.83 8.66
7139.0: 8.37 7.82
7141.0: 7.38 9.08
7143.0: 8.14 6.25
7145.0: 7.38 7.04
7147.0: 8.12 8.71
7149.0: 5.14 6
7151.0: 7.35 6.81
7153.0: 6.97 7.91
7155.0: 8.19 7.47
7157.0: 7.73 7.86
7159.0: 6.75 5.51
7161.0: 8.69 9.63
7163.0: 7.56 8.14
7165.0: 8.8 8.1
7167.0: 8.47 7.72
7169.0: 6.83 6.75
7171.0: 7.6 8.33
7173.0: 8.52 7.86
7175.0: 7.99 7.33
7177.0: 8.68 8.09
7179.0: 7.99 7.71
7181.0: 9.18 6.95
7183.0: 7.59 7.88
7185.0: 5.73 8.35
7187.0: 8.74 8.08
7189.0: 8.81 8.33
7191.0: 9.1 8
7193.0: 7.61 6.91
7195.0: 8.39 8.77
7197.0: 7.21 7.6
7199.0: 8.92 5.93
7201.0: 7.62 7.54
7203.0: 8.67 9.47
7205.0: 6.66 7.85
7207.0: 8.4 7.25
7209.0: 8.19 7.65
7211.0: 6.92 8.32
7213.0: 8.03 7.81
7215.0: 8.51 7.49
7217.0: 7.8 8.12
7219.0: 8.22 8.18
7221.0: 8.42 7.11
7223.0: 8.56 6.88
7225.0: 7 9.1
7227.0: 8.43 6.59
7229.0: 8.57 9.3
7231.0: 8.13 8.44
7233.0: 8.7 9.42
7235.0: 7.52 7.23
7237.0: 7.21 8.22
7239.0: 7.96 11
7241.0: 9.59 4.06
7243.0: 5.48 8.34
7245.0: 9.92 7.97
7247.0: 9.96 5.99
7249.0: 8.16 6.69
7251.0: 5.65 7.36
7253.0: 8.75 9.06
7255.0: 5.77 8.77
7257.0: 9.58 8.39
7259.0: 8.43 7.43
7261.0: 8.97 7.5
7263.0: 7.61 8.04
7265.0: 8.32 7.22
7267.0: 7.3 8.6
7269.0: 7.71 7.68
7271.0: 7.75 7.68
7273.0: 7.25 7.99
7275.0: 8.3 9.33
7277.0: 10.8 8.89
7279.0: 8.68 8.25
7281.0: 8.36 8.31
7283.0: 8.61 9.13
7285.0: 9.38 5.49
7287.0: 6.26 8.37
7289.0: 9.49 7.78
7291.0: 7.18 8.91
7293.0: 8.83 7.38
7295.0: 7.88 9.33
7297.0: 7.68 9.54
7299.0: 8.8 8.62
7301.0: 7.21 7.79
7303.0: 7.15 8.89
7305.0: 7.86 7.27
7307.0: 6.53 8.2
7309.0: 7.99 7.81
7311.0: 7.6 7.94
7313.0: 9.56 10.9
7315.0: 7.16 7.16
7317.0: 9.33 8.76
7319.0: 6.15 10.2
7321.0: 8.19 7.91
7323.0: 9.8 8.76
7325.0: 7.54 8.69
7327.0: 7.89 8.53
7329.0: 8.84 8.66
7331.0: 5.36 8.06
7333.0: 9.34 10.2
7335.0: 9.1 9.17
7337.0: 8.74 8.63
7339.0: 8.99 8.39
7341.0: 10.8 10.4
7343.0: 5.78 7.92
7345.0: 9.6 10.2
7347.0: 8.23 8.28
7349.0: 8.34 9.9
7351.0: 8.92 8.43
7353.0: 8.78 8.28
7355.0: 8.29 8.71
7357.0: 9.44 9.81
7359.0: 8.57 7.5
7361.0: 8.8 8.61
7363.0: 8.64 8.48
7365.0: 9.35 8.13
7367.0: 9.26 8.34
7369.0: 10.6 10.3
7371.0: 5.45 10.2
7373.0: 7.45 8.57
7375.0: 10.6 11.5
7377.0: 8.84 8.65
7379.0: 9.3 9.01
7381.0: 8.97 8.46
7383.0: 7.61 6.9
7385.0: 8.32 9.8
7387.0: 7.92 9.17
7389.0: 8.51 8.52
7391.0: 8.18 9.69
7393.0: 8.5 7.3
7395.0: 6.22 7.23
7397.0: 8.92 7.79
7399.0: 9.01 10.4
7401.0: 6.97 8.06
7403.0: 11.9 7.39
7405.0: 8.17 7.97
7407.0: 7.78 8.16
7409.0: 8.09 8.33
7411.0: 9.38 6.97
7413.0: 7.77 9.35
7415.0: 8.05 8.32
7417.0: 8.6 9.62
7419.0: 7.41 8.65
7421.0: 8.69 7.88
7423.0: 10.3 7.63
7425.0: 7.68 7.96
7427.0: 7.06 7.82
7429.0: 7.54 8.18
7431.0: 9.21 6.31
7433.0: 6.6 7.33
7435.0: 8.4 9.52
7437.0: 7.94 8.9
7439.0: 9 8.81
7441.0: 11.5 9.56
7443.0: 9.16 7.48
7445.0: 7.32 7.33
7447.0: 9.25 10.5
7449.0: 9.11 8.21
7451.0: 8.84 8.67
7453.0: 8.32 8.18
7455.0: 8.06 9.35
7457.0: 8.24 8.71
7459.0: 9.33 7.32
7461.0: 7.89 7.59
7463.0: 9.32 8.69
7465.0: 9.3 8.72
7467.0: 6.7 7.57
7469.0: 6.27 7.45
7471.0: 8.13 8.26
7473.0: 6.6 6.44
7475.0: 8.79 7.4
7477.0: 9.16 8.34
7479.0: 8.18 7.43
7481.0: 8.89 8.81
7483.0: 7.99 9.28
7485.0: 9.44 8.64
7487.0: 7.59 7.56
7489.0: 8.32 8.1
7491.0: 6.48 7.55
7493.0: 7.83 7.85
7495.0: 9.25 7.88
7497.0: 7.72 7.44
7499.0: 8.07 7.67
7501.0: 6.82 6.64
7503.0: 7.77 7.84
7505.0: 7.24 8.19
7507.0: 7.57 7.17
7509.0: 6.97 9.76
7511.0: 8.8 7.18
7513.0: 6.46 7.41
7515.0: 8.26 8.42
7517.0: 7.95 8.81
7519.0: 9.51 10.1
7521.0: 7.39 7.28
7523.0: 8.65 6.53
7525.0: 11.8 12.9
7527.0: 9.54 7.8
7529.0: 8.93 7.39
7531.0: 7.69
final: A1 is 1.04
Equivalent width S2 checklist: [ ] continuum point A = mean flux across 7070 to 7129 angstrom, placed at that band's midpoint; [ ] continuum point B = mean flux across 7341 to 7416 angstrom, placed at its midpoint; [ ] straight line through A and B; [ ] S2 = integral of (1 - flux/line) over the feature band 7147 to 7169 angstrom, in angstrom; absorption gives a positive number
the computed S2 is 1.2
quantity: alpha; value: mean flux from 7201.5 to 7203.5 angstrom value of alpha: 8.11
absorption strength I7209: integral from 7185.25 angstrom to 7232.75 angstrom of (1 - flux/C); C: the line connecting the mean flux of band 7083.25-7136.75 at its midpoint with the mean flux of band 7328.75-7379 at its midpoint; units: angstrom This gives 1.6 angstrom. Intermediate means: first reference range 7.89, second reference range 8.83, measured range 7.99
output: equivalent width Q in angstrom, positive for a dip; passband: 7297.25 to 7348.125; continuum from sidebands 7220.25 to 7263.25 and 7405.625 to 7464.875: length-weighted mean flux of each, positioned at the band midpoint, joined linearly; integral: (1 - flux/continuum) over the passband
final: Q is -1.73 angstrom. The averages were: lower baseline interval 7.99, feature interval 8.44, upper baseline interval 8.4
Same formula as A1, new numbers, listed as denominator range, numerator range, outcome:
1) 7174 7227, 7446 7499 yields 1.04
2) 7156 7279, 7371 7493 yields 1.05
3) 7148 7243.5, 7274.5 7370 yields 1.09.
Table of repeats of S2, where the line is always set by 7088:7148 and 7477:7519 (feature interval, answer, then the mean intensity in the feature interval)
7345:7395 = -5.0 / 8.75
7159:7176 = 0.2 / 7.86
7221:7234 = -0.3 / 8.13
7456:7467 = -0.7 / 8.47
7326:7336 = -0.7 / 8.49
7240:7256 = 0.6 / 7.66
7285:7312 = 0.0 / 7.94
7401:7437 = -1.1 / 8.21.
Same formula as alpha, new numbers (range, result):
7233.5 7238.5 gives 7.92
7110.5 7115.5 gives 8.21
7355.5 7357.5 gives 9.07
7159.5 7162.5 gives 7.94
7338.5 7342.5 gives 9.65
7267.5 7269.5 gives 8.15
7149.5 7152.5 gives 6.72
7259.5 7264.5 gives 7.91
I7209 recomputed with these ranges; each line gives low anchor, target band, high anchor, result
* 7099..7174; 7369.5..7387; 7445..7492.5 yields -1.5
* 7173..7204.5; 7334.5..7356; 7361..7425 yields -1.0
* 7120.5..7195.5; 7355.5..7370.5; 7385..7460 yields -1.2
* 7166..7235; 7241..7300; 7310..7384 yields 1.8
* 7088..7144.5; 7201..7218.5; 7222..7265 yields 0.1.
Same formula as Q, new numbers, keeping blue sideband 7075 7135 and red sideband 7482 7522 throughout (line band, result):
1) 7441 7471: -1.69 angstrom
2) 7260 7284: -0.98 angstrom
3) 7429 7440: -0.26 angstrom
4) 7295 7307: -0.31 angstrom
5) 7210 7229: 0.03 angstrom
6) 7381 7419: -1.98 angstrom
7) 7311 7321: -0.75 angstrom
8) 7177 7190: -0.16 angstrom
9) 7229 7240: -0.65 angstrom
